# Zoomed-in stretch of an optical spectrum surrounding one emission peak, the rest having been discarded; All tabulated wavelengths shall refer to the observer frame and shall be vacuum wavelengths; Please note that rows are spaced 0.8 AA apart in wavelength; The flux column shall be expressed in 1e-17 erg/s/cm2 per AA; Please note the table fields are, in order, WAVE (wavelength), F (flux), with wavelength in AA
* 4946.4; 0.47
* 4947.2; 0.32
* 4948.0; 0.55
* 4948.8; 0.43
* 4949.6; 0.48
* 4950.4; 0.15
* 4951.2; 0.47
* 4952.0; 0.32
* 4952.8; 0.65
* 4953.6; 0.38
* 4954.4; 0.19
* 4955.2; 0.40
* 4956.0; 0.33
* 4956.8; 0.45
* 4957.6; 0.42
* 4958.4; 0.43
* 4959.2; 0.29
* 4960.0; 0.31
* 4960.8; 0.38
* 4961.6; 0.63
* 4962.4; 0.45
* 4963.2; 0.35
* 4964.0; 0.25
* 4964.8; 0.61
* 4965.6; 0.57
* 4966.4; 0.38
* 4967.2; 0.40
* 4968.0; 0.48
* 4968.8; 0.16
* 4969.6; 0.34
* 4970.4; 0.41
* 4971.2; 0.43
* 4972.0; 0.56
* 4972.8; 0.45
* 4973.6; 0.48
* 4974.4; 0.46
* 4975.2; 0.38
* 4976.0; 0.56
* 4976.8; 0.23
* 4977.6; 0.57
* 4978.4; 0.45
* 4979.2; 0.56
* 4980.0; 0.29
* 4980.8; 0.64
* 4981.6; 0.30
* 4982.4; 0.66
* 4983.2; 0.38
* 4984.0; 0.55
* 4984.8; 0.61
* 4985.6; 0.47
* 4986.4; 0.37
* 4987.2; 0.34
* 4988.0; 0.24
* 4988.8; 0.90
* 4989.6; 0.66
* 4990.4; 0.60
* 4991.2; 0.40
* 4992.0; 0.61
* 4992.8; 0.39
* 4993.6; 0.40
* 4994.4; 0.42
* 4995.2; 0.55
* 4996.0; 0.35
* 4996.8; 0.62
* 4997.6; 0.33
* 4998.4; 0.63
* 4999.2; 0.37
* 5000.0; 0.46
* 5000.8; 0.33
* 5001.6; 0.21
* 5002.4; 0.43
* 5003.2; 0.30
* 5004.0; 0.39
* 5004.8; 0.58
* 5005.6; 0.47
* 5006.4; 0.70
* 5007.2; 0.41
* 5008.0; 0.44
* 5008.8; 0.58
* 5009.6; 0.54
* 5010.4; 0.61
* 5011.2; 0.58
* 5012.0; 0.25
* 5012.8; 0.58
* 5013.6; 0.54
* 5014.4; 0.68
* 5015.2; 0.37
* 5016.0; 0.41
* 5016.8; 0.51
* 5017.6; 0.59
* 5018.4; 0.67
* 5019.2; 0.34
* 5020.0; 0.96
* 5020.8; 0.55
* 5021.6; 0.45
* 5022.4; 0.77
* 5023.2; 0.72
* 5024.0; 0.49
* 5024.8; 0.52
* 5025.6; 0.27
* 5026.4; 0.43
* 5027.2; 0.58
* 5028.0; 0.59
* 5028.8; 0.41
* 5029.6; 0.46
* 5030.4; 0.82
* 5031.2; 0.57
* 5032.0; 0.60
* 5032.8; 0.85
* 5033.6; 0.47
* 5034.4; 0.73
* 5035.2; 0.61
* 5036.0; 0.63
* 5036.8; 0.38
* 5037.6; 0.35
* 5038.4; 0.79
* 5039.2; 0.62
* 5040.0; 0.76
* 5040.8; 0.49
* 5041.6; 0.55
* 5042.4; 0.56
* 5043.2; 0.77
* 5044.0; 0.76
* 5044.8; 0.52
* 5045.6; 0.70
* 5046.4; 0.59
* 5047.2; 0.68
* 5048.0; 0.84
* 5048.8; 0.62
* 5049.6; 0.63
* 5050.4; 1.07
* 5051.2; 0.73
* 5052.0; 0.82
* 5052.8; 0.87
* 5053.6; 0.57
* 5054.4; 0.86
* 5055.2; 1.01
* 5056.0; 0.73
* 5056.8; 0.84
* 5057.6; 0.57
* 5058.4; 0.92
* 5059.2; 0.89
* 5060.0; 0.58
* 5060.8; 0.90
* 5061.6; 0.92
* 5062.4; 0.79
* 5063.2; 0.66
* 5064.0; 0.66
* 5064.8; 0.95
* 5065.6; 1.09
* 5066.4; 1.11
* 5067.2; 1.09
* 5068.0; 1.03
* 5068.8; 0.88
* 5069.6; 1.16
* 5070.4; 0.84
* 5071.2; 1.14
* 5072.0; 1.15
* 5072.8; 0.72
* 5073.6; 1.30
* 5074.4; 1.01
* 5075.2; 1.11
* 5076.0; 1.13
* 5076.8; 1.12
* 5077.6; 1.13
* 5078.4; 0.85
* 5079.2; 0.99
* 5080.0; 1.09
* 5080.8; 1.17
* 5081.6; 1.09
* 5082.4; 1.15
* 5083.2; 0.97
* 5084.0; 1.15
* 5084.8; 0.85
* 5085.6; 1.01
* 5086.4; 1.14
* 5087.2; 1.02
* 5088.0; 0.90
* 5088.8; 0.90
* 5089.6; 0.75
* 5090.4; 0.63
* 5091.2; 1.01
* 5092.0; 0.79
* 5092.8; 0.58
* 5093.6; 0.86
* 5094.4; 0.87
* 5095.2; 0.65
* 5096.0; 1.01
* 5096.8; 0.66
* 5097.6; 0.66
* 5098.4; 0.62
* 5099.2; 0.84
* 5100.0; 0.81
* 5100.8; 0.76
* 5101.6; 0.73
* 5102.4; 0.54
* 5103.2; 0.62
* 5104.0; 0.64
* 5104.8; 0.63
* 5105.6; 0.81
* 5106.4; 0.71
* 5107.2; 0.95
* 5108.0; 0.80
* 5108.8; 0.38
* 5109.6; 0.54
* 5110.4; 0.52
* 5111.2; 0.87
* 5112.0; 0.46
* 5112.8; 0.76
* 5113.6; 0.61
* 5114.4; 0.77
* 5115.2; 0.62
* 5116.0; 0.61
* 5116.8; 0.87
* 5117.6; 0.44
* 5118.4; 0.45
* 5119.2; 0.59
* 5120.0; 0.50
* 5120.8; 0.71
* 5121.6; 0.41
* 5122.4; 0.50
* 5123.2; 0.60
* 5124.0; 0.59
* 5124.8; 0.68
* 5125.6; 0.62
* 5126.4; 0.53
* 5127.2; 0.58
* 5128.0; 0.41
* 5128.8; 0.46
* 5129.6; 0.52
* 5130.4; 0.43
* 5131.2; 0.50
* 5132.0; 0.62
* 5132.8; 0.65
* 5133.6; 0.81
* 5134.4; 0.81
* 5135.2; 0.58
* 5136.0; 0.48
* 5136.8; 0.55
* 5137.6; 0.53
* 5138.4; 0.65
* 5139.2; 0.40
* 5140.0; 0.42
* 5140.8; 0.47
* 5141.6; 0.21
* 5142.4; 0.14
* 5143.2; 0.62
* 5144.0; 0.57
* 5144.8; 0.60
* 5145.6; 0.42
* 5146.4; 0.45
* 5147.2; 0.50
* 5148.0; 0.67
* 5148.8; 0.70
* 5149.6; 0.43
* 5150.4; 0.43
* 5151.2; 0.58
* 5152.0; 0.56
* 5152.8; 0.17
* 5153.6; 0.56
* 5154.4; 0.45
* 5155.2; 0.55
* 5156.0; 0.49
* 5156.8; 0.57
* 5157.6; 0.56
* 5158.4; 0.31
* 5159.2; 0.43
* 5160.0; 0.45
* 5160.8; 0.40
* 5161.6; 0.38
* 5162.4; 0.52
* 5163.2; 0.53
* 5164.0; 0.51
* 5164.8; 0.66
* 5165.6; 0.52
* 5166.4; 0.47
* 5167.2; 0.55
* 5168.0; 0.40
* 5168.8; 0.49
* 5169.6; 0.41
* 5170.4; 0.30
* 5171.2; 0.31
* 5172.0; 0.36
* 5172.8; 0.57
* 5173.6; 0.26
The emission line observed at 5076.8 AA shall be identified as C IV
